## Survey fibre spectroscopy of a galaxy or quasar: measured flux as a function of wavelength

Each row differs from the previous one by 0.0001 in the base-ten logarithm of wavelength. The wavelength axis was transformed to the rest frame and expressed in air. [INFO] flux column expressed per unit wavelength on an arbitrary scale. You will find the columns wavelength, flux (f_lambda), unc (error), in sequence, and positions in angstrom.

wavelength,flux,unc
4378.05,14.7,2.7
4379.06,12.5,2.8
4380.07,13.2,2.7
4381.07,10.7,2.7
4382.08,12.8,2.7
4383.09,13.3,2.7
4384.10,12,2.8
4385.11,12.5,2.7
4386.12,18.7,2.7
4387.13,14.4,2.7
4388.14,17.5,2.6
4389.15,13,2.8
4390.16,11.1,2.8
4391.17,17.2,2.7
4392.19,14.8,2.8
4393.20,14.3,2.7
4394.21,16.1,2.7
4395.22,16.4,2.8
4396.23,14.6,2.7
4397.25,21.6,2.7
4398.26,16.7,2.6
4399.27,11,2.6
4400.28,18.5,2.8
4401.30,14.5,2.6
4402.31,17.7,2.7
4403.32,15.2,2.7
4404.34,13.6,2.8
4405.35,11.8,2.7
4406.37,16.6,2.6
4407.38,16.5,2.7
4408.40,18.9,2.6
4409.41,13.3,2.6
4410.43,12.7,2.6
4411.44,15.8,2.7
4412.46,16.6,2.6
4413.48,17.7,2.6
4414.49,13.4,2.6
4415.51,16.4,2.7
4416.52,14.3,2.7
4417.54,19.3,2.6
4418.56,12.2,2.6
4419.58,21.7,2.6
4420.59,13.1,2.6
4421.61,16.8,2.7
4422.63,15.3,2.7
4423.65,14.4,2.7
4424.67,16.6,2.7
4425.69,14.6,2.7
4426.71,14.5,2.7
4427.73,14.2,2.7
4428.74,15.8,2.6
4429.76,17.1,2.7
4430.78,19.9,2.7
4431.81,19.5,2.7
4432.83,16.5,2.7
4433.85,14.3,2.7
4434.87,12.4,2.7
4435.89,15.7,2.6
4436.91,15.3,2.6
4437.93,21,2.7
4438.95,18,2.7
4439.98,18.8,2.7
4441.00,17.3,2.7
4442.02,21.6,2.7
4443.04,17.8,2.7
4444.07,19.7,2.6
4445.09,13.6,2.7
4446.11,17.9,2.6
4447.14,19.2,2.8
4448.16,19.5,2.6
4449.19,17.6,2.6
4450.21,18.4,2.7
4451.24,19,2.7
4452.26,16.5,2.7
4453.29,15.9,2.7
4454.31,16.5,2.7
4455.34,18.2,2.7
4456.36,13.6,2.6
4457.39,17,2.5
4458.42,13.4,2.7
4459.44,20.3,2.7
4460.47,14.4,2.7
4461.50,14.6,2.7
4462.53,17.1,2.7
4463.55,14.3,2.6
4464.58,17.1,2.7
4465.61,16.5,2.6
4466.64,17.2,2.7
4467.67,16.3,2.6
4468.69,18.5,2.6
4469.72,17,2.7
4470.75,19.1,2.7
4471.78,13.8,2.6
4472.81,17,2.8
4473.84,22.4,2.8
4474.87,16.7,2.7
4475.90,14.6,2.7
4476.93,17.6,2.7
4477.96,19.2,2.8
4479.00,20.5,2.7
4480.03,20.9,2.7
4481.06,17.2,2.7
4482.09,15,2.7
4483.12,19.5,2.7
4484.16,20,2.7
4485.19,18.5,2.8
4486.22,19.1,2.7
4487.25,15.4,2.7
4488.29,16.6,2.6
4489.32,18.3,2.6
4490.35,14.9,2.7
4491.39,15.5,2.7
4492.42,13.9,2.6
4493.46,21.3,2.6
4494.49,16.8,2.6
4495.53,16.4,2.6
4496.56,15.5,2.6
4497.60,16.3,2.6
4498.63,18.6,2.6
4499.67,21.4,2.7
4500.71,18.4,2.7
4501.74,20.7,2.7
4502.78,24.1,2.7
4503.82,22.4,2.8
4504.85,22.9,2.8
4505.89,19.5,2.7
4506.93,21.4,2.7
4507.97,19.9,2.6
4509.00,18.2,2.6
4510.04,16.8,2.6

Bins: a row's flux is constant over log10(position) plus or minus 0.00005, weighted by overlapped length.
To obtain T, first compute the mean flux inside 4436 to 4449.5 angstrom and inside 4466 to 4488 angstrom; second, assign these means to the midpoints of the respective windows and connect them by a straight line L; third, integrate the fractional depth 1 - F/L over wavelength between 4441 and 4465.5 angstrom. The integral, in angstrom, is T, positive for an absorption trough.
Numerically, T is 1.36 angstrom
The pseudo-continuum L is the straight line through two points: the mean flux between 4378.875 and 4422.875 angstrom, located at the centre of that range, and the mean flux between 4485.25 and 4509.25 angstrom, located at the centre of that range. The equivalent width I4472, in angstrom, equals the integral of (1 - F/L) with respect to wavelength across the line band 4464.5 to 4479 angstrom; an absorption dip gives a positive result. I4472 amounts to 0.2 angstrom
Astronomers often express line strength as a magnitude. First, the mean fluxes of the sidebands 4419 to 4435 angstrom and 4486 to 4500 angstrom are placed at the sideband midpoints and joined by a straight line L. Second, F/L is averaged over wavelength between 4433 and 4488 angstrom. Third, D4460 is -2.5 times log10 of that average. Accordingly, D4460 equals -0.047 mag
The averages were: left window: 16.1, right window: 17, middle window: 17.3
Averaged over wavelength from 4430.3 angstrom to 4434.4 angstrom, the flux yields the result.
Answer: 17.5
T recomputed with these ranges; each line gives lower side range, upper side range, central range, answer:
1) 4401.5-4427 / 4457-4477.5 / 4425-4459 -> -1.68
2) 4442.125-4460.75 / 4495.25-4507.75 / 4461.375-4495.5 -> 2.37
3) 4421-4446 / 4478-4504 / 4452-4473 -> 1.32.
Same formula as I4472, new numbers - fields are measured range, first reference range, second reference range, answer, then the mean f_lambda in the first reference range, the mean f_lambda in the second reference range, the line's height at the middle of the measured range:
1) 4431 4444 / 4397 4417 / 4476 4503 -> -0.8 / 15.6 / 18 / 16.5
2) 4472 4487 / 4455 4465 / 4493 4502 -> -1.0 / 16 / 18.3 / 17.2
